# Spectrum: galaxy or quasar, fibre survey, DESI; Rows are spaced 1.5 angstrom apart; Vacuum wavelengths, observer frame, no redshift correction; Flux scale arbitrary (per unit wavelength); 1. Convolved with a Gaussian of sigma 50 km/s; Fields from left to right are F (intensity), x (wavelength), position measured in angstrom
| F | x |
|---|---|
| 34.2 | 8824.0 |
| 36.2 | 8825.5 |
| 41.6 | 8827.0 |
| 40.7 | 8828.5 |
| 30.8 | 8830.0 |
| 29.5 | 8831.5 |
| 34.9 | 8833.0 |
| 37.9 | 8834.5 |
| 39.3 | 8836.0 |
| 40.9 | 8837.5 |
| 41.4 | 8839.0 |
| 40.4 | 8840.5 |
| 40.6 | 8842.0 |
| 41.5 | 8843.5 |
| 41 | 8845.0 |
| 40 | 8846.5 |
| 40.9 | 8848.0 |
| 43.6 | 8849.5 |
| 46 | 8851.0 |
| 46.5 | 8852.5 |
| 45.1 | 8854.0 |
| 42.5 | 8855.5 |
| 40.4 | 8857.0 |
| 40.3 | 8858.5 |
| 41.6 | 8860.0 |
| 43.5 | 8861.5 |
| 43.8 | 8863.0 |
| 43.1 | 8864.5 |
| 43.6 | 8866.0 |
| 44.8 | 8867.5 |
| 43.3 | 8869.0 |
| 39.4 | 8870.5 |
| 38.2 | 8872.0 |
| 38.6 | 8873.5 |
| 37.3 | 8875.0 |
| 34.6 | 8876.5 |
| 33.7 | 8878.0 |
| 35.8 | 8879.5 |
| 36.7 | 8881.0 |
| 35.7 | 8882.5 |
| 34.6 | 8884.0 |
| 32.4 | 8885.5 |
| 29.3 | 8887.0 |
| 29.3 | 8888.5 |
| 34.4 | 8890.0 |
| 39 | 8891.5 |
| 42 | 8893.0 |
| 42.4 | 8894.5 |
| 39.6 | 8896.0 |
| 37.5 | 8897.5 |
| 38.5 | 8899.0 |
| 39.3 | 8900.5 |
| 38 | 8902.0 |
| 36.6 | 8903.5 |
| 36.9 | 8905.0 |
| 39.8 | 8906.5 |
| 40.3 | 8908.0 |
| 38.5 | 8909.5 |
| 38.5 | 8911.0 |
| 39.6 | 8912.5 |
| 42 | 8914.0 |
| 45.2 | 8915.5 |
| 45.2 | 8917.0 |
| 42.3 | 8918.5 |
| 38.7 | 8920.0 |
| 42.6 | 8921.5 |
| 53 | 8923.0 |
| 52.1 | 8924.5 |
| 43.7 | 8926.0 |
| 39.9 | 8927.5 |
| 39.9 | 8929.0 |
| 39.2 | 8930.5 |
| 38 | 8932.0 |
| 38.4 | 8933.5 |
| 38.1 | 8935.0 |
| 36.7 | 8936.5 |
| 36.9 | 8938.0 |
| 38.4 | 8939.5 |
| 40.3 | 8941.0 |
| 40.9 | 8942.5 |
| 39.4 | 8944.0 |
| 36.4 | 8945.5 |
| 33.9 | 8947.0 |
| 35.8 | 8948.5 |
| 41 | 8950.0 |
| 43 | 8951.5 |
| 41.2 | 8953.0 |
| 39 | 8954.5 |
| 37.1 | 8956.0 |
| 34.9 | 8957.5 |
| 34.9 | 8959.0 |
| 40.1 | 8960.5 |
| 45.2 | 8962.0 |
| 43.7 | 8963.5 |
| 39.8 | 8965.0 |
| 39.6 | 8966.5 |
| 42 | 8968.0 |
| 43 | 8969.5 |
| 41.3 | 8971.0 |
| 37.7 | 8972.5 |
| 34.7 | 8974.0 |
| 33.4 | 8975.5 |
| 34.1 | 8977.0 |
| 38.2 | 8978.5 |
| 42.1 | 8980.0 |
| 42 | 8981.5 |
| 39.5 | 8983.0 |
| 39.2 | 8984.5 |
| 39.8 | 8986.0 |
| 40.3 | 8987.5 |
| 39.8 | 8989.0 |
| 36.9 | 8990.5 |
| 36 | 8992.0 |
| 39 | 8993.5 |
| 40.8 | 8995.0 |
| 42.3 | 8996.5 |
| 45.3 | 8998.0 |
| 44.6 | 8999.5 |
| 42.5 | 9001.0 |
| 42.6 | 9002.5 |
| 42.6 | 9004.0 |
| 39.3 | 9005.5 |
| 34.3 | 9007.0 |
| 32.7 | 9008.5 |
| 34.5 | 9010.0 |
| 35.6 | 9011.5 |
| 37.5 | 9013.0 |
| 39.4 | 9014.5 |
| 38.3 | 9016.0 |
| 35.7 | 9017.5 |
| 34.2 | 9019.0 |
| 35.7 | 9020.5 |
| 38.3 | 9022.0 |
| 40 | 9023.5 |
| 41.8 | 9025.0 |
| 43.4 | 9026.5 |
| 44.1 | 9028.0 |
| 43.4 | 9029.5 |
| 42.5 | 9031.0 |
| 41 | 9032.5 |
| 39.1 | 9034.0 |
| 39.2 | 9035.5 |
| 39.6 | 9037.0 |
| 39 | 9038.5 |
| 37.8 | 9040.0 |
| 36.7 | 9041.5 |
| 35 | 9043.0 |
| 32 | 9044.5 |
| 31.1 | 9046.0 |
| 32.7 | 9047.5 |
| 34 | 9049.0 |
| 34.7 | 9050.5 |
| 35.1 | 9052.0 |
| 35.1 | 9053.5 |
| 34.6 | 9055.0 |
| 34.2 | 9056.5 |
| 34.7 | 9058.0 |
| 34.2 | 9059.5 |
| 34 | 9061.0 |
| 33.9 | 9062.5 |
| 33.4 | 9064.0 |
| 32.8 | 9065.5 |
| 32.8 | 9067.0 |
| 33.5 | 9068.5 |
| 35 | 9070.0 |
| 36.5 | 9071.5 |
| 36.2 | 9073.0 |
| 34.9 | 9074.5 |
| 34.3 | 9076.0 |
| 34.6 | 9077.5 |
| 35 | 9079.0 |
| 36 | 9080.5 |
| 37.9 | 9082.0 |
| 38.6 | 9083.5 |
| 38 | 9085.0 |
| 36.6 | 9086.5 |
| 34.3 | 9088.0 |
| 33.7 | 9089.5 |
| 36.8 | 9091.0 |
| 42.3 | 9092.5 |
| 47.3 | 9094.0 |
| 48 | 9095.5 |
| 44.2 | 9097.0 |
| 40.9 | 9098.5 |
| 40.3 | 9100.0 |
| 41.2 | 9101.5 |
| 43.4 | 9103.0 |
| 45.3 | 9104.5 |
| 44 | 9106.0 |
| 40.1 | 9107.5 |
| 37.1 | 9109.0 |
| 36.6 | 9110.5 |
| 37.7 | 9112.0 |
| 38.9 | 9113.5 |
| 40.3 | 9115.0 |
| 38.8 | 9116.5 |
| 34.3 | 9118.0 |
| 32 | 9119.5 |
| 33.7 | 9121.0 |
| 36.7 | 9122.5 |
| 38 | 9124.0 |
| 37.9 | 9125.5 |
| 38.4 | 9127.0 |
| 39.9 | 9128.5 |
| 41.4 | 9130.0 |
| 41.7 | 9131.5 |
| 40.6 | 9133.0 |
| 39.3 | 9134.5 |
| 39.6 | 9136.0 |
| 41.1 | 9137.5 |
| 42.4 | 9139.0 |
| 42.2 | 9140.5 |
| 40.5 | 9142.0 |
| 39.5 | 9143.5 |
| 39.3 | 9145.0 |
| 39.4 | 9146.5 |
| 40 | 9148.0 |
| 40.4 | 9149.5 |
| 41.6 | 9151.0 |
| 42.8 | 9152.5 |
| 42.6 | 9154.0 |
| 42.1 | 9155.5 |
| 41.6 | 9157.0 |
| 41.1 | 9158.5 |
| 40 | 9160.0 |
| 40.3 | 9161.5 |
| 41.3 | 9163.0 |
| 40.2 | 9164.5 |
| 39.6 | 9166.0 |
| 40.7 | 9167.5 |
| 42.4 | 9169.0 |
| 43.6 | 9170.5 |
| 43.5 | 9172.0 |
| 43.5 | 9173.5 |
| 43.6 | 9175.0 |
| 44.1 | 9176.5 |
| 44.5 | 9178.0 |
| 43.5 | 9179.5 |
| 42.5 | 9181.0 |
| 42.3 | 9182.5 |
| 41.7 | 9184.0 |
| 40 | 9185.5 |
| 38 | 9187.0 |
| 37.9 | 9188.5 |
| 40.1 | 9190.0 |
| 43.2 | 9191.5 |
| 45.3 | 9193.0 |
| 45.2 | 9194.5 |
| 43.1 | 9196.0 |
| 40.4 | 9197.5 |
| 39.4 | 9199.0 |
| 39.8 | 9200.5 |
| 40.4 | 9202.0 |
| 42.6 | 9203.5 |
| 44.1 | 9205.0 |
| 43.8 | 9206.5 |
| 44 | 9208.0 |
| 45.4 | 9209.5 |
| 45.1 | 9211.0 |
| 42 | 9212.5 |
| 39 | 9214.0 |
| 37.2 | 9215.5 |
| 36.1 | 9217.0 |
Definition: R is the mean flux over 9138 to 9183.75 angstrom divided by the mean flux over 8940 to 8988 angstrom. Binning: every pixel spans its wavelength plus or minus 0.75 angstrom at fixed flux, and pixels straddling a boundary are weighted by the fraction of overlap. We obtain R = 1.06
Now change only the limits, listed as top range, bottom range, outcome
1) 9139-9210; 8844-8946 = 1.05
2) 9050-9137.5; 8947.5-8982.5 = 0.96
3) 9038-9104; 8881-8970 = 0.93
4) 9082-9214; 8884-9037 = 1.04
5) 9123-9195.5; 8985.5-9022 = 1.07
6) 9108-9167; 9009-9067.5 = 1.08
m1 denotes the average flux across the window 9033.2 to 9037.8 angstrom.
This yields 39.3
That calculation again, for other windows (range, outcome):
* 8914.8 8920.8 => 42.8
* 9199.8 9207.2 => 42.1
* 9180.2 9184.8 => 42.2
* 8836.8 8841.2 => 40.9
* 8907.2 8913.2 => 39.2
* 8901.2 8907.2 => 37.8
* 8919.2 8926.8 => 46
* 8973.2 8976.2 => 34.1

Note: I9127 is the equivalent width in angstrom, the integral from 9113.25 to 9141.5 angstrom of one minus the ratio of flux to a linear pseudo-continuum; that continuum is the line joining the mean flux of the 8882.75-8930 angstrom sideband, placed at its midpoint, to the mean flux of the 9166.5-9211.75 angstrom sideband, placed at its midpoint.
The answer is 2.0 angstrom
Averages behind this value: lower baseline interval 39.7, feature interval 38.8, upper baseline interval 42.4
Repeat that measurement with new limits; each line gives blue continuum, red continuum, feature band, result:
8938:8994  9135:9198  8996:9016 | 0.05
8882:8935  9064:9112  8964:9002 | -0.81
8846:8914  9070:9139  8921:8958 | -0.83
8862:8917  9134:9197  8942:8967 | 0.05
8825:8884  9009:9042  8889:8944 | -1.08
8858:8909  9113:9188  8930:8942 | 0.15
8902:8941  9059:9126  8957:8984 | 0.39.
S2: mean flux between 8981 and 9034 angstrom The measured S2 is 39.6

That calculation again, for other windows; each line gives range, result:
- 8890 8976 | 39.9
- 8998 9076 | 37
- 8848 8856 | 44.5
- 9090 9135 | 39.9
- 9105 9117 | 39.3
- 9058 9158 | 38.6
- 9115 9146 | 38.9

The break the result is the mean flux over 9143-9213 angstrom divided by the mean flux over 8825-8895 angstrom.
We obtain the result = 1.07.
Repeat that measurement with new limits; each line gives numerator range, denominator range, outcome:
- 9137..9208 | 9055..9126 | 1.11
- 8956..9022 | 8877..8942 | 1.00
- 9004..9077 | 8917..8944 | 0.89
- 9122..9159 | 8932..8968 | 1.04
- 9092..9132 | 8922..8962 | 1.00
